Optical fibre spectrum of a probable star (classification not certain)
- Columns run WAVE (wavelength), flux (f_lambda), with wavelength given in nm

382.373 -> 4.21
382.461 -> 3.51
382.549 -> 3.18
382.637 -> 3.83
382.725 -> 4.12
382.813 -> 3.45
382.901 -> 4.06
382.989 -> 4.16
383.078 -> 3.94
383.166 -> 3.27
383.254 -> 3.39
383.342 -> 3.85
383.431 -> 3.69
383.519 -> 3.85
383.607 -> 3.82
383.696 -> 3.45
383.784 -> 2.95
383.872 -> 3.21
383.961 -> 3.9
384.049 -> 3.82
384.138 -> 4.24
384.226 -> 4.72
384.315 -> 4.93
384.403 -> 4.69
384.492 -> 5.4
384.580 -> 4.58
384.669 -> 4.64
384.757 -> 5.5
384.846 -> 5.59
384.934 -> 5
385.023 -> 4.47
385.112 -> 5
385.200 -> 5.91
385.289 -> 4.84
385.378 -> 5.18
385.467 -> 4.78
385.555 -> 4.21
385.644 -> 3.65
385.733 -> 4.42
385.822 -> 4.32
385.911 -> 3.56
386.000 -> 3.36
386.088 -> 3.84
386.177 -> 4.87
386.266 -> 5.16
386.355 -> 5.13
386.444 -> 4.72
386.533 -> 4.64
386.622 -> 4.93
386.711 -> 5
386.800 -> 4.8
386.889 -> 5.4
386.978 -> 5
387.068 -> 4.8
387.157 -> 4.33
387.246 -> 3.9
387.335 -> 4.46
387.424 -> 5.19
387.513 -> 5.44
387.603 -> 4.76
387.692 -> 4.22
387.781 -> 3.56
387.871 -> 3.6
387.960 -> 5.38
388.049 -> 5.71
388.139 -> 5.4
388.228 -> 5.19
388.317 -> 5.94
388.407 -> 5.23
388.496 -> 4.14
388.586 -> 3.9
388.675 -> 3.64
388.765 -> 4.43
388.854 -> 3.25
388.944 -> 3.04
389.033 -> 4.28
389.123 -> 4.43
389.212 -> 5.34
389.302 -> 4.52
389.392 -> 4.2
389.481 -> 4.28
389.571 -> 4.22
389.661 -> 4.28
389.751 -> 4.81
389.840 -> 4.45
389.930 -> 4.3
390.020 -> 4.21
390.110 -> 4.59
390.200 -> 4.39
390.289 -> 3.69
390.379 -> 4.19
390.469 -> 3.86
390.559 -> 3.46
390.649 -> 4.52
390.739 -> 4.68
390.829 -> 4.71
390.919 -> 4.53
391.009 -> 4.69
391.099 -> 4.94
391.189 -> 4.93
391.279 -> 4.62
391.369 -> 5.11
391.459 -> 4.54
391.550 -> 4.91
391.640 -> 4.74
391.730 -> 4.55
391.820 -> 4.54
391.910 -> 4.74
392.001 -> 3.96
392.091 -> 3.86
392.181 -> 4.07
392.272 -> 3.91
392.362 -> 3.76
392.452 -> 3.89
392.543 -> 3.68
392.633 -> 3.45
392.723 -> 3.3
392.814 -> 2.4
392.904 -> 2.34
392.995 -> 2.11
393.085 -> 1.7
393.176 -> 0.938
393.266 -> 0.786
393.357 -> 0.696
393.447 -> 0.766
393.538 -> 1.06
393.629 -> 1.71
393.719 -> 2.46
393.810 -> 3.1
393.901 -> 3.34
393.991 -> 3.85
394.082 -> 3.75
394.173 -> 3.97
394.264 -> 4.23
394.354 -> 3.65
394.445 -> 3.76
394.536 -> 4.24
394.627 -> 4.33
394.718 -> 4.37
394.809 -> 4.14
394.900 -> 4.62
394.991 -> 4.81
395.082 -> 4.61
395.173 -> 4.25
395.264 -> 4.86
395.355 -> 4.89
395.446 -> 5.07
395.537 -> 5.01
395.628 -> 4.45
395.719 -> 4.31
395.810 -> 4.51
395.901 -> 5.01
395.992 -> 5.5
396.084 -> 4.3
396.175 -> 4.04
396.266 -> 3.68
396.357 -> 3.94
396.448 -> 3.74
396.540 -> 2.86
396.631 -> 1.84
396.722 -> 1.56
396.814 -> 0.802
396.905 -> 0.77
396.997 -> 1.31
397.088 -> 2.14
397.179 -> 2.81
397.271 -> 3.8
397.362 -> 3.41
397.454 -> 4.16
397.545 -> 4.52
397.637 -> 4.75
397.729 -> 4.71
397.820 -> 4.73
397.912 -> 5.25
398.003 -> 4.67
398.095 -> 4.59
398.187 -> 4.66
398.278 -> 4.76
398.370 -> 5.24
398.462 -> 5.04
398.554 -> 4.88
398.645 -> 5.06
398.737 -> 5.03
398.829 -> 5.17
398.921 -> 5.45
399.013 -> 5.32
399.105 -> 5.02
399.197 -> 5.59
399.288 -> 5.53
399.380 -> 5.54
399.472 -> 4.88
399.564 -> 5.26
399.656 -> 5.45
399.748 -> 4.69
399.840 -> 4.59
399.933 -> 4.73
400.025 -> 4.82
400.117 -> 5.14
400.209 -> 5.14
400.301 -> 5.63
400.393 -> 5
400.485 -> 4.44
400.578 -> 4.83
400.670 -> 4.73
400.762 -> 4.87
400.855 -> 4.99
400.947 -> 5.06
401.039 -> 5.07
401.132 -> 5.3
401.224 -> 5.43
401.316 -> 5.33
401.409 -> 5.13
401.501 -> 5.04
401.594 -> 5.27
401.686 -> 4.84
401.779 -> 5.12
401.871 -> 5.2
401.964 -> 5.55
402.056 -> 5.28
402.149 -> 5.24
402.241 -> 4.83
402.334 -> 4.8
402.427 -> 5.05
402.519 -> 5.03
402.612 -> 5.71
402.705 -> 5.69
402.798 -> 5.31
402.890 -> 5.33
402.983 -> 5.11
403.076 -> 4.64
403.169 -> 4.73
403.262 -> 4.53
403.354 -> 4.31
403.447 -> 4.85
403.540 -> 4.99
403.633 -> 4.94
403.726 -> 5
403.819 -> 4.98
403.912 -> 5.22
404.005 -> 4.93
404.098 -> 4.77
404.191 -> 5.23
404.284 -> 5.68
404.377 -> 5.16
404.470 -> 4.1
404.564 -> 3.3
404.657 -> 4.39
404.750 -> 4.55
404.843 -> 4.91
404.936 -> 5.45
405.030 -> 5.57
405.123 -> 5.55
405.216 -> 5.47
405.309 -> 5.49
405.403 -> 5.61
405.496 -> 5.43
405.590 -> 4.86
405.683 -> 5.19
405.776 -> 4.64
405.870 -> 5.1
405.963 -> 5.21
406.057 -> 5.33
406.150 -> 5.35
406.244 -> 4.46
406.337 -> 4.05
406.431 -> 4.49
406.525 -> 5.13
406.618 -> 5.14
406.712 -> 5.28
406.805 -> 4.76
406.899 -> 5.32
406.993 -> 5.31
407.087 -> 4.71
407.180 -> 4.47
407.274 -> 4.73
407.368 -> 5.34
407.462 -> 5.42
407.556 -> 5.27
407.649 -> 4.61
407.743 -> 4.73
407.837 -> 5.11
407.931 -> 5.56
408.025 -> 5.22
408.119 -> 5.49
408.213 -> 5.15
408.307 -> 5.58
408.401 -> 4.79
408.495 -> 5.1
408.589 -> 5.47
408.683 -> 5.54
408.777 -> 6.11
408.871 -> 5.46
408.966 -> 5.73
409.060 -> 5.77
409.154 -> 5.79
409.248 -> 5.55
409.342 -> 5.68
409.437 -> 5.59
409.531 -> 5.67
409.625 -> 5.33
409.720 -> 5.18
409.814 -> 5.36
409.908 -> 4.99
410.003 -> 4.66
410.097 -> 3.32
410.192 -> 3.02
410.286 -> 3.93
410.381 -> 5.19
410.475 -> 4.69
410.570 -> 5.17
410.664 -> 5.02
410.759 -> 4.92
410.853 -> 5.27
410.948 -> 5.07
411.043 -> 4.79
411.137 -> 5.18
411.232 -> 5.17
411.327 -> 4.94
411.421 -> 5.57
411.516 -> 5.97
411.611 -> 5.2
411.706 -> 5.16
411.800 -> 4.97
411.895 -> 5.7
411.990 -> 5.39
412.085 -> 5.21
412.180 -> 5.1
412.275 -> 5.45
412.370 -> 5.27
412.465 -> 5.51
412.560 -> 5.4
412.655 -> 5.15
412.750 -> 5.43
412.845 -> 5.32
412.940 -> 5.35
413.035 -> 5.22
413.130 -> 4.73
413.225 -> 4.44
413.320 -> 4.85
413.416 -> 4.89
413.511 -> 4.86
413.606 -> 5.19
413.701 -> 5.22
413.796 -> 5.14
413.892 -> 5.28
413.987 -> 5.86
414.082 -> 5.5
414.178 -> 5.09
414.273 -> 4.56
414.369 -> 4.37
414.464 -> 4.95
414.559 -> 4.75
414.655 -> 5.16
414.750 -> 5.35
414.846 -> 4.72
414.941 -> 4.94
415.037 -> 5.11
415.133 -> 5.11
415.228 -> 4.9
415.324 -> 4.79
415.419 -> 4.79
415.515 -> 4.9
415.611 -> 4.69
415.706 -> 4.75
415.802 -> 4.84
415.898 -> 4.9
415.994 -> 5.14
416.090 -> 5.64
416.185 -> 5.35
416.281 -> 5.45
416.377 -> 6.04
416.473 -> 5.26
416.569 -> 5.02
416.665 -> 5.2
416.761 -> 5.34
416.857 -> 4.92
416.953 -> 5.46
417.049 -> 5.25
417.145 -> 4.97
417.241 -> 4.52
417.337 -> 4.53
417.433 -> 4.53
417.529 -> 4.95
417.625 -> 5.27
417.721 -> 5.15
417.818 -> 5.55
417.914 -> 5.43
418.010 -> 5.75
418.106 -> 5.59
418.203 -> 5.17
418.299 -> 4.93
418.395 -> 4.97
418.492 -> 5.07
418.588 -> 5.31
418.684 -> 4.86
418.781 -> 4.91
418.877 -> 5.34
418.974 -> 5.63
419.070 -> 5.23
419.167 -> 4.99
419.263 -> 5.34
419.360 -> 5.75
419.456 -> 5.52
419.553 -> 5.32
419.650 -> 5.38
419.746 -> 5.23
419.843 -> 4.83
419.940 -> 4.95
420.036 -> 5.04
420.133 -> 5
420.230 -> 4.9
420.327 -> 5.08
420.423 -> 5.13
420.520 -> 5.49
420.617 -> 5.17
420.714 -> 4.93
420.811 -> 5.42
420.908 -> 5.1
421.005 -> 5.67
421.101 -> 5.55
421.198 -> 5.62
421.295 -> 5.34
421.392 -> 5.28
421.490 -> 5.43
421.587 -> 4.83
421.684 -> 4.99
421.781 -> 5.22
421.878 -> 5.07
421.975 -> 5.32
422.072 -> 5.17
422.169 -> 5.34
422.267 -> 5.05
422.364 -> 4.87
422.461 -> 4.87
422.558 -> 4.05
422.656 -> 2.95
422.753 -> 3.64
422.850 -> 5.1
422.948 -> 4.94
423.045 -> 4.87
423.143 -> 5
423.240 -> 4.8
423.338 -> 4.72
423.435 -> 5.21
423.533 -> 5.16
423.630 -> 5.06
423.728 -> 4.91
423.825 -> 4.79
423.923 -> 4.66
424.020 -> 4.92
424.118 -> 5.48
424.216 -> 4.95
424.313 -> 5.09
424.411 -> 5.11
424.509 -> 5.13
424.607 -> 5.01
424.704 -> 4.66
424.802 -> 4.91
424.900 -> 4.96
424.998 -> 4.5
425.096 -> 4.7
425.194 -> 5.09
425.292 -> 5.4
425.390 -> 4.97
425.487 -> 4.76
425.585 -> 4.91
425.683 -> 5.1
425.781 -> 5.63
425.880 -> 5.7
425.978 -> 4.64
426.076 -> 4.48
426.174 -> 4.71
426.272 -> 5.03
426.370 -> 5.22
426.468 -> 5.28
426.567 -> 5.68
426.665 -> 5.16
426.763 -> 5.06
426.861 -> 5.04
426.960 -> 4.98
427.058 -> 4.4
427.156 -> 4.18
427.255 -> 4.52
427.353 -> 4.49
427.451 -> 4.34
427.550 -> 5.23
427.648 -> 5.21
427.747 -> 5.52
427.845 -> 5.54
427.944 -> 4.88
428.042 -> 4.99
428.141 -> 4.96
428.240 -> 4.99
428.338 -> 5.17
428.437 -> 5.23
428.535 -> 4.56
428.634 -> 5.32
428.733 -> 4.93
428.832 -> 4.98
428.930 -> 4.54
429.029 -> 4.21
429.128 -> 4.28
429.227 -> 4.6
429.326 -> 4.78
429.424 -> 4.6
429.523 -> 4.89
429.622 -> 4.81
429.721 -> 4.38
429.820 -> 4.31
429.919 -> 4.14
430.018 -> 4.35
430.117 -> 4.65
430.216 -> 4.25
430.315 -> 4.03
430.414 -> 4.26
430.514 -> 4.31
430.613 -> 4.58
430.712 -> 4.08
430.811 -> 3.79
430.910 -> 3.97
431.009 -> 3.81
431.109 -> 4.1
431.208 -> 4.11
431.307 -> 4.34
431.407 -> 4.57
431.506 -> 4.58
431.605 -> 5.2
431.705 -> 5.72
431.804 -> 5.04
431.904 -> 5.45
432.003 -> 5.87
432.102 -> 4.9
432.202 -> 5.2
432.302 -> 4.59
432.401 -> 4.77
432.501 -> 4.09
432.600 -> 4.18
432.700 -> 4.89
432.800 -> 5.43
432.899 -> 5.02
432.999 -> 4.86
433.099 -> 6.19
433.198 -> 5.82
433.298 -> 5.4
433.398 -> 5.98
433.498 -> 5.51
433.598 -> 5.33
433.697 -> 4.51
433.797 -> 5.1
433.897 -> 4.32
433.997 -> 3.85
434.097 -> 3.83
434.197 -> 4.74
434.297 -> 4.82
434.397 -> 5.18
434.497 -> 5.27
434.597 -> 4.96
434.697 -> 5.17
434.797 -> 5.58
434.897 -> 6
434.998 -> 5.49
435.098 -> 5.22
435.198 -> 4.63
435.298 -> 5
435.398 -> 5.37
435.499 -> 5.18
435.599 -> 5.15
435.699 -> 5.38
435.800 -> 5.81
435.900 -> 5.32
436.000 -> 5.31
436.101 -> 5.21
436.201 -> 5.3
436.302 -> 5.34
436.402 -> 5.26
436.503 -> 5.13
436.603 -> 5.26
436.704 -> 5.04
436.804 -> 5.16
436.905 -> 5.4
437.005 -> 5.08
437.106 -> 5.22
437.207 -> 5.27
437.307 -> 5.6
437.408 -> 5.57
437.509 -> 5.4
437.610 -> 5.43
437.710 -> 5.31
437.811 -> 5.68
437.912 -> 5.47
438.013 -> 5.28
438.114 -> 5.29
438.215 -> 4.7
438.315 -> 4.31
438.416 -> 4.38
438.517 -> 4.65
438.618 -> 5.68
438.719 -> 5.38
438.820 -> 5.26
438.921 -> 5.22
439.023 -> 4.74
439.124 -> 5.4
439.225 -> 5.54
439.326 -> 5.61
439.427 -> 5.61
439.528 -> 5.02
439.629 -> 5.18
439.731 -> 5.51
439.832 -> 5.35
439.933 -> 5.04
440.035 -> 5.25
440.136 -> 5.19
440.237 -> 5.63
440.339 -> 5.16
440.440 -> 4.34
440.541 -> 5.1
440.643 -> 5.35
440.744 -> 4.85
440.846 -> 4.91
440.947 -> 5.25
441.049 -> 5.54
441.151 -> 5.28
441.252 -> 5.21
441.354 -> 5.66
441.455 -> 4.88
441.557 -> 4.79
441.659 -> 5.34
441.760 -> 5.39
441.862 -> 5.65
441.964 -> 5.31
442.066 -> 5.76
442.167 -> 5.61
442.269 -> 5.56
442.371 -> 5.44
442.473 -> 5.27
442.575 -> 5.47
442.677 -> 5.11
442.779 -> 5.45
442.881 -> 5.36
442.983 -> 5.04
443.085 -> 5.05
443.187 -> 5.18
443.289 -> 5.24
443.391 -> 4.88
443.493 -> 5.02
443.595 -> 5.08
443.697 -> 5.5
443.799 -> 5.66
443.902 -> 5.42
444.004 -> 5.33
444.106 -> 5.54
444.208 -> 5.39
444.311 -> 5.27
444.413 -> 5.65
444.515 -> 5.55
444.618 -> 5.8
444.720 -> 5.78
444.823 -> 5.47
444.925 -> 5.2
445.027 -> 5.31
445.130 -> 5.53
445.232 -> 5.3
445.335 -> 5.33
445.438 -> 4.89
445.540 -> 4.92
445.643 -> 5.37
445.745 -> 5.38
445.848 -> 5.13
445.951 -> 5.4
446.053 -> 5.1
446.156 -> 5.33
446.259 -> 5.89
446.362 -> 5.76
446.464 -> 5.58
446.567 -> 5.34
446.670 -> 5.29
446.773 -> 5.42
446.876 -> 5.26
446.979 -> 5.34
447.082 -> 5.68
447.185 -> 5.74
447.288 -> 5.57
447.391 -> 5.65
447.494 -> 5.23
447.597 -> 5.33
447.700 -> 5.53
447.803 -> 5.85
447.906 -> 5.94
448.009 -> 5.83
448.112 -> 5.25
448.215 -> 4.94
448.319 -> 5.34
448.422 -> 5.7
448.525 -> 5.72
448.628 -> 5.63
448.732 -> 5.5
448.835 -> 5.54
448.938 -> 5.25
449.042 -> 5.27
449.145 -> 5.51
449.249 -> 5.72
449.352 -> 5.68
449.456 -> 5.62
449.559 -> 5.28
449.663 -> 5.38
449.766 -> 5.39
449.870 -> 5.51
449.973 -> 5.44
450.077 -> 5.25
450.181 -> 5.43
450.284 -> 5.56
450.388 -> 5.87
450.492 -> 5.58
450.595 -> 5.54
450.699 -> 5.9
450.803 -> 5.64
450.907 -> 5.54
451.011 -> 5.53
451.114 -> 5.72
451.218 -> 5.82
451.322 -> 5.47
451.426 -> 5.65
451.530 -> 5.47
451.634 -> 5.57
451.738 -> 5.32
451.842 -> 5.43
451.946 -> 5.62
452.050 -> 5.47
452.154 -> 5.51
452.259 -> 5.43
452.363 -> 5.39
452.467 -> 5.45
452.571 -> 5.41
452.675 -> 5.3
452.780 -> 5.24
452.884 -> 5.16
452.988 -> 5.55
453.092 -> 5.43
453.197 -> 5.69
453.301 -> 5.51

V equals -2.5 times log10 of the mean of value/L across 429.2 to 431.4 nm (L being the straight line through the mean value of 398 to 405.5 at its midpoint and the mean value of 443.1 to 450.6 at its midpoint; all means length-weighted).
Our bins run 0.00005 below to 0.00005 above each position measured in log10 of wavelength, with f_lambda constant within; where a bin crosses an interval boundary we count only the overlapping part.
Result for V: 0.220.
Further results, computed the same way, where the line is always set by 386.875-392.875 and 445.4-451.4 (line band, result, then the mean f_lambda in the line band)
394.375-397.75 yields 0.176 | 3.82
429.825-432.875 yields 0.132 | 4.58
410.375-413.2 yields -0.090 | 5.21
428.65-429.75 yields 0.103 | 4.66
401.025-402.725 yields -0.131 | 5.2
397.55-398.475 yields -0.065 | 4.82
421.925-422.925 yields 0.080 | 4.64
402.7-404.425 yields -0.082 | 5.01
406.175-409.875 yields -0.107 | 5.22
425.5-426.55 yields -0.001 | 5.07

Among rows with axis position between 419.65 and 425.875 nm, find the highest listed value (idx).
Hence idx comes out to 5.67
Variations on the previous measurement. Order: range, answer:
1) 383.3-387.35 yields 5.91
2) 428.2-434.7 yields 6.19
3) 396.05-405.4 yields 5.71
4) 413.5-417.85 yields 6.04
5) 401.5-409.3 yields 6.11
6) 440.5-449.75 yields 5.94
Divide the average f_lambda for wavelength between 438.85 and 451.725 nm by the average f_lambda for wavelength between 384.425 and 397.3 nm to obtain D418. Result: 1.33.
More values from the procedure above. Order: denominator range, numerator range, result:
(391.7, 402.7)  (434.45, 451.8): 1.28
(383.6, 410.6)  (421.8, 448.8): 1.12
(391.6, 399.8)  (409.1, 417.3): 1.31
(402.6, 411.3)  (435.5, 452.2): 1.06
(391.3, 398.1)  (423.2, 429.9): 1.36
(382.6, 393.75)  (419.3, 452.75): 1.24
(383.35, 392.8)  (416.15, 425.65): 1.14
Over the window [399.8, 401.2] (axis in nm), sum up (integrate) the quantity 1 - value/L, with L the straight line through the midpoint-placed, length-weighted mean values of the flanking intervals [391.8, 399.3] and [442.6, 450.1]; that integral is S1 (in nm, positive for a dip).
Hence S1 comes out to -0.37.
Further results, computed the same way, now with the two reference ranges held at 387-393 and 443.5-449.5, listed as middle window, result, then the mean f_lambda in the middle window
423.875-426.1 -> 0.01 nm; 5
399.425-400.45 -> -0.11 nm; 5.02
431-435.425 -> 0.17 nm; 4.99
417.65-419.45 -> -0.14 nm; 5.28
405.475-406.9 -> -0.10 nm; 4.96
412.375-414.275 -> -0.15 nm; 5.17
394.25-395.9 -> -0.02 nm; 4.47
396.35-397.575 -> 0.50 nm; 2.63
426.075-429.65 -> 0.13 nm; 4.89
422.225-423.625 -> 0.09 nm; 4.67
